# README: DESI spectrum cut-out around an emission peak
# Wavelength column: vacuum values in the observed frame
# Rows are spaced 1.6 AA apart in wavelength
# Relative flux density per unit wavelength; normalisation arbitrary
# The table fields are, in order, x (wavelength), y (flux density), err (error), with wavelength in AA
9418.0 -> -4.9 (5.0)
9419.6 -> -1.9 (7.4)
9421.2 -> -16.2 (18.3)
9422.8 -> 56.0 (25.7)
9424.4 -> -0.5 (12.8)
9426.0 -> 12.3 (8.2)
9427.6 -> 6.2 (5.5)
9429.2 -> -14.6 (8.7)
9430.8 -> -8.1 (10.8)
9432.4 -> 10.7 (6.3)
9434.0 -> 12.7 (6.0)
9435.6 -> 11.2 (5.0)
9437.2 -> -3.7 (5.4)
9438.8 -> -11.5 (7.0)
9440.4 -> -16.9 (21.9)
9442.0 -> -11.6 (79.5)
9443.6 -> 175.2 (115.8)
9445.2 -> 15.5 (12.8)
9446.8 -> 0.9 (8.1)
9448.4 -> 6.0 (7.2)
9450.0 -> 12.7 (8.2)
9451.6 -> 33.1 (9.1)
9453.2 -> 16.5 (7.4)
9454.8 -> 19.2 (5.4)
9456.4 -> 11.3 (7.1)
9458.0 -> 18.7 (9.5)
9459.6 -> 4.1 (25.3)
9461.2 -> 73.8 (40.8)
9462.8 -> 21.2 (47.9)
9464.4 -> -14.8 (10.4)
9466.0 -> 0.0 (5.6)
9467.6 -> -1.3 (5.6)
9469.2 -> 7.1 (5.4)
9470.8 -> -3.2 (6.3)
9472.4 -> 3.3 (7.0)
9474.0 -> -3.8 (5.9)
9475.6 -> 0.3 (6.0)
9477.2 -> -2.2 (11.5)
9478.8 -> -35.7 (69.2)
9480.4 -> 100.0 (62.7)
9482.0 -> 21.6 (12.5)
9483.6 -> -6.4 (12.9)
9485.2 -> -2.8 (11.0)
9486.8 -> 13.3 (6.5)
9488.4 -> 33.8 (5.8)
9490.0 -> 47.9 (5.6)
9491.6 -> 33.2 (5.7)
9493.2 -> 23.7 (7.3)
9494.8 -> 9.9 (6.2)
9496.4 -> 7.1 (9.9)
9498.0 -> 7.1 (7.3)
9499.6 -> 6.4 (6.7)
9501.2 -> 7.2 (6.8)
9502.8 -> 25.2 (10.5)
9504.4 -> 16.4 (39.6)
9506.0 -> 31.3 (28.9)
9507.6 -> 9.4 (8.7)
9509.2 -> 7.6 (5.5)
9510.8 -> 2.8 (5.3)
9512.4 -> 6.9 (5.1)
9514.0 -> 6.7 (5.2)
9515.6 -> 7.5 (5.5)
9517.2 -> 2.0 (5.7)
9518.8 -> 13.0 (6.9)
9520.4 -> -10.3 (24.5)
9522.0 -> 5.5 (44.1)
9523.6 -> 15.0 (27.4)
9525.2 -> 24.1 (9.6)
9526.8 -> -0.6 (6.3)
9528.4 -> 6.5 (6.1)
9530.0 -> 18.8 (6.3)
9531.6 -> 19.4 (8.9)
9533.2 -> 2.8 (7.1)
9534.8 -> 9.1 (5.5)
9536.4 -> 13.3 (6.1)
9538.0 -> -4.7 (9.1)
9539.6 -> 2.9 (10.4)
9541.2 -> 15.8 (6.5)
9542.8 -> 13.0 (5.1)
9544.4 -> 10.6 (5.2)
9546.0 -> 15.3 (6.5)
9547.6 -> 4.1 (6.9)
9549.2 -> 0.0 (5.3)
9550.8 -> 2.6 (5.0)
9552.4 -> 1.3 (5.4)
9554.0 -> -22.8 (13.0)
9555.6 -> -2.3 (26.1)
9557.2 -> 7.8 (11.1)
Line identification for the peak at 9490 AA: H-beta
